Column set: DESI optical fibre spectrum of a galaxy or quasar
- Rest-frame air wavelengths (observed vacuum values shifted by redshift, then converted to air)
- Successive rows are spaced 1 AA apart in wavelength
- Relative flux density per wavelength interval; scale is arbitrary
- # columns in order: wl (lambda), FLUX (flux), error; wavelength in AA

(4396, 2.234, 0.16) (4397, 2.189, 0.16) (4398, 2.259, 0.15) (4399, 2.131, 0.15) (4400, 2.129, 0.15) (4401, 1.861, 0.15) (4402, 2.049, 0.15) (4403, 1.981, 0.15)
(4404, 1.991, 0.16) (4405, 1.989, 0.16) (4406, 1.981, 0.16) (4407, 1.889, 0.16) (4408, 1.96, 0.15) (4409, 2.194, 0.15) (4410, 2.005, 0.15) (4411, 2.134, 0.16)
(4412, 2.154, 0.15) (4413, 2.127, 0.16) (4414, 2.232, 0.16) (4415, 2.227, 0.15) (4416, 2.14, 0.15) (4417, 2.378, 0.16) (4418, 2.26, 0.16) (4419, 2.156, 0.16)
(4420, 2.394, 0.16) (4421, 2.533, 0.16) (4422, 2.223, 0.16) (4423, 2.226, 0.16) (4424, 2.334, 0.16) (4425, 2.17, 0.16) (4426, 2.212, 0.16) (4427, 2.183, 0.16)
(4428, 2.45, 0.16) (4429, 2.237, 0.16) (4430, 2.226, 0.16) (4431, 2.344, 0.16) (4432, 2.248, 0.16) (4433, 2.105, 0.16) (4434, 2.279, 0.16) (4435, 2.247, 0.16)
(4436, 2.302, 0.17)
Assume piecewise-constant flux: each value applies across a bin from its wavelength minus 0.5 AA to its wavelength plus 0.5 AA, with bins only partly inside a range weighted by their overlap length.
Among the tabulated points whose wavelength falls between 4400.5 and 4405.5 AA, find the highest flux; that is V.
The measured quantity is 2.049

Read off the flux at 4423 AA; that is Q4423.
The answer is 2.226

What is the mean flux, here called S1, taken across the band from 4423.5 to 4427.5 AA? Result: 2.22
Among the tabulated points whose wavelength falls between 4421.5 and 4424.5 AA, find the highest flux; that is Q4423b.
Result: 2.334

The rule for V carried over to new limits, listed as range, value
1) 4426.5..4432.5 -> 2.45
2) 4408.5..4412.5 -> 2.194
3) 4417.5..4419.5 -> 2.26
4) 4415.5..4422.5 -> 2.533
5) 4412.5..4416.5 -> 2.232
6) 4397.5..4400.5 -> 2.259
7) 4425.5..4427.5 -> 2.212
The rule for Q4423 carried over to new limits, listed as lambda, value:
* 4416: 2.14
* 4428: 2.45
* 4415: 2.227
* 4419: 2.156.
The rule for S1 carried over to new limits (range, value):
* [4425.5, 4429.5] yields 2.27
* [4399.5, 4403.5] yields 2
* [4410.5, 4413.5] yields 2.14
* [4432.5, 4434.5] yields 2.19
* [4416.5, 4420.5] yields 2.3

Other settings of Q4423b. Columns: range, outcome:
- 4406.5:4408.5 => 1.96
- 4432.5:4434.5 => 2.279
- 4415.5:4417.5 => 2.378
